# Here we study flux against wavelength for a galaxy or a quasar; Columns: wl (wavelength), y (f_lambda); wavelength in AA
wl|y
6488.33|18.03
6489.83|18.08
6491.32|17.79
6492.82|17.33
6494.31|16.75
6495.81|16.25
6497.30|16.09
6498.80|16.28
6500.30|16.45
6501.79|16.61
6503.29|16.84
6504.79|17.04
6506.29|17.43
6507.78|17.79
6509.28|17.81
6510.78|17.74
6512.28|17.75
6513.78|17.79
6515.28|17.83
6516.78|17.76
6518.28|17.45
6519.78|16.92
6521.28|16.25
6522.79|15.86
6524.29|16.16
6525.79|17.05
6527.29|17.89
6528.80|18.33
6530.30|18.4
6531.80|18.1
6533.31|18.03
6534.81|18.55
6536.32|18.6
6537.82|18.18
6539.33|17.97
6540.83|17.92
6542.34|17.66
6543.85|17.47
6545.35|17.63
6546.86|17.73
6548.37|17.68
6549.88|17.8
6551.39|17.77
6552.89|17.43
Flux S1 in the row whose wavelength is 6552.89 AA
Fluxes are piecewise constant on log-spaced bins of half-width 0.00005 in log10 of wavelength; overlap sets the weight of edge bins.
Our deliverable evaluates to 17.43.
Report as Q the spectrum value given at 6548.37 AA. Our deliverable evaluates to 17.68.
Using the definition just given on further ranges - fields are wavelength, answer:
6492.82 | 17.33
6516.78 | 17.76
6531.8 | 18.1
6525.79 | 17.05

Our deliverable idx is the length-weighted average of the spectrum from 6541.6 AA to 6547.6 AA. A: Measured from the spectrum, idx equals 17.6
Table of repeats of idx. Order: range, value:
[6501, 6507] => 17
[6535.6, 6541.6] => 18.2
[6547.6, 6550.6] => 17.7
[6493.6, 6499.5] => 16.3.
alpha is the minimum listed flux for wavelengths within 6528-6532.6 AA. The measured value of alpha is 18.1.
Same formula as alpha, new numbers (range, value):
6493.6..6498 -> 16.09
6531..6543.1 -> 17.66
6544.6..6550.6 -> 17.63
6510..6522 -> 16.25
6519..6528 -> 15.86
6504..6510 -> 17.04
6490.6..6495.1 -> 16.75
